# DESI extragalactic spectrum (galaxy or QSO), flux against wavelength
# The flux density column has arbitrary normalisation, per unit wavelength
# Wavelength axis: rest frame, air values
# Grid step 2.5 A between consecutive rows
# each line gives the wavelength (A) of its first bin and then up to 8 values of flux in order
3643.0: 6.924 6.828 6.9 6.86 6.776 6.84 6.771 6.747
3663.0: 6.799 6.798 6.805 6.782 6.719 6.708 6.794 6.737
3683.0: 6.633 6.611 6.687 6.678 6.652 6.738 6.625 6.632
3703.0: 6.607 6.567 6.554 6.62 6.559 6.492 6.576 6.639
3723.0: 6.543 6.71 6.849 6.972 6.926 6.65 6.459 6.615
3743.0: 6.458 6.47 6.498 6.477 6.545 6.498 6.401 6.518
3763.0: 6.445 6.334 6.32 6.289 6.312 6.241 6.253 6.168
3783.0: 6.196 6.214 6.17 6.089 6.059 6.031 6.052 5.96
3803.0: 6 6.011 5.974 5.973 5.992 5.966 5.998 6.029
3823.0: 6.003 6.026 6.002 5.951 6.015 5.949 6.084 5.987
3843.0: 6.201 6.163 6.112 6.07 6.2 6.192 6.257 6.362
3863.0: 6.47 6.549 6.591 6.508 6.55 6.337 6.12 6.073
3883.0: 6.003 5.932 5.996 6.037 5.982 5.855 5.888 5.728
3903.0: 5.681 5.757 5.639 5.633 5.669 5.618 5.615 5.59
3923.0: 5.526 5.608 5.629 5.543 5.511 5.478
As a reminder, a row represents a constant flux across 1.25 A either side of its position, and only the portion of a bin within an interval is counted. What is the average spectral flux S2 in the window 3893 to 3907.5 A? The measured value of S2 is 5.79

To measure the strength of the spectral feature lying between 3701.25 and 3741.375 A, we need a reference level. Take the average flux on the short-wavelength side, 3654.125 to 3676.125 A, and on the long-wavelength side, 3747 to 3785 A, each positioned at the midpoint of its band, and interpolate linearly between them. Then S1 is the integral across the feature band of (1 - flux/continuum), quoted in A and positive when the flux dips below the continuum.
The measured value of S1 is -0.6 A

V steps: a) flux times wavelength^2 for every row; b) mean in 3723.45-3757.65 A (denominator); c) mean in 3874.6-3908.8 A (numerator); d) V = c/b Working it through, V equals 1.0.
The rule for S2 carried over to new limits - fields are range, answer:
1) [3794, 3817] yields 6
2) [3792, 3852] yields 6.03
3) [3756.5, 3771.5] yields 6.39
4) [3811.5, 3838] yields 6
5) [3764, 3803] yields 6.18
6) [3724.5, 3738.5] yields 6.78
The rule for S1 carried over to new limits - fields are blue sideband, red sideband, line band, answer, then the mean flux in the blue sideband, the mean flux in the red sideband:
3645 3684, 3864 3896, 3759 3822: 2.9 A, 6.78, 6.2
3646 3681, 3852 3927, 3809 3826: 0.7 A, 6.79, 6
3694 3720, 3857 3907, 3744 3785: 0.5 A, 6.6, 6.13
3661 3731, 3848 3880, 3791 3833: 2.9 A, 6.68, 6.33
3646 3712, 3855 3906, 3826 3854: 0.9 A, 6.72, 6.14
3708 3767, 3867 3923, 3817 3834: 0.6 A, 6.57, 5.93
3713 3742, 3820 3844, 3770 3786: 0.3 A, 6.67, 6.02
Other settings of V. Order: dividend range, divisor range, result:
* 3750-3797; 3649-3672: 0.98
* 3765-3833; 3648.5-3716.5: 0.97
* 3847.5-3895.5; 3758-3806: 1.05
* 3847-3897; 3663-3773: 1.02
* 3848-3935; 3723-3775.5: 0.98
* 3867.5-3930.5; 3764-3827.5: 1.02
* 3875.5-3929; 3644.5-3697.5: 0.97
